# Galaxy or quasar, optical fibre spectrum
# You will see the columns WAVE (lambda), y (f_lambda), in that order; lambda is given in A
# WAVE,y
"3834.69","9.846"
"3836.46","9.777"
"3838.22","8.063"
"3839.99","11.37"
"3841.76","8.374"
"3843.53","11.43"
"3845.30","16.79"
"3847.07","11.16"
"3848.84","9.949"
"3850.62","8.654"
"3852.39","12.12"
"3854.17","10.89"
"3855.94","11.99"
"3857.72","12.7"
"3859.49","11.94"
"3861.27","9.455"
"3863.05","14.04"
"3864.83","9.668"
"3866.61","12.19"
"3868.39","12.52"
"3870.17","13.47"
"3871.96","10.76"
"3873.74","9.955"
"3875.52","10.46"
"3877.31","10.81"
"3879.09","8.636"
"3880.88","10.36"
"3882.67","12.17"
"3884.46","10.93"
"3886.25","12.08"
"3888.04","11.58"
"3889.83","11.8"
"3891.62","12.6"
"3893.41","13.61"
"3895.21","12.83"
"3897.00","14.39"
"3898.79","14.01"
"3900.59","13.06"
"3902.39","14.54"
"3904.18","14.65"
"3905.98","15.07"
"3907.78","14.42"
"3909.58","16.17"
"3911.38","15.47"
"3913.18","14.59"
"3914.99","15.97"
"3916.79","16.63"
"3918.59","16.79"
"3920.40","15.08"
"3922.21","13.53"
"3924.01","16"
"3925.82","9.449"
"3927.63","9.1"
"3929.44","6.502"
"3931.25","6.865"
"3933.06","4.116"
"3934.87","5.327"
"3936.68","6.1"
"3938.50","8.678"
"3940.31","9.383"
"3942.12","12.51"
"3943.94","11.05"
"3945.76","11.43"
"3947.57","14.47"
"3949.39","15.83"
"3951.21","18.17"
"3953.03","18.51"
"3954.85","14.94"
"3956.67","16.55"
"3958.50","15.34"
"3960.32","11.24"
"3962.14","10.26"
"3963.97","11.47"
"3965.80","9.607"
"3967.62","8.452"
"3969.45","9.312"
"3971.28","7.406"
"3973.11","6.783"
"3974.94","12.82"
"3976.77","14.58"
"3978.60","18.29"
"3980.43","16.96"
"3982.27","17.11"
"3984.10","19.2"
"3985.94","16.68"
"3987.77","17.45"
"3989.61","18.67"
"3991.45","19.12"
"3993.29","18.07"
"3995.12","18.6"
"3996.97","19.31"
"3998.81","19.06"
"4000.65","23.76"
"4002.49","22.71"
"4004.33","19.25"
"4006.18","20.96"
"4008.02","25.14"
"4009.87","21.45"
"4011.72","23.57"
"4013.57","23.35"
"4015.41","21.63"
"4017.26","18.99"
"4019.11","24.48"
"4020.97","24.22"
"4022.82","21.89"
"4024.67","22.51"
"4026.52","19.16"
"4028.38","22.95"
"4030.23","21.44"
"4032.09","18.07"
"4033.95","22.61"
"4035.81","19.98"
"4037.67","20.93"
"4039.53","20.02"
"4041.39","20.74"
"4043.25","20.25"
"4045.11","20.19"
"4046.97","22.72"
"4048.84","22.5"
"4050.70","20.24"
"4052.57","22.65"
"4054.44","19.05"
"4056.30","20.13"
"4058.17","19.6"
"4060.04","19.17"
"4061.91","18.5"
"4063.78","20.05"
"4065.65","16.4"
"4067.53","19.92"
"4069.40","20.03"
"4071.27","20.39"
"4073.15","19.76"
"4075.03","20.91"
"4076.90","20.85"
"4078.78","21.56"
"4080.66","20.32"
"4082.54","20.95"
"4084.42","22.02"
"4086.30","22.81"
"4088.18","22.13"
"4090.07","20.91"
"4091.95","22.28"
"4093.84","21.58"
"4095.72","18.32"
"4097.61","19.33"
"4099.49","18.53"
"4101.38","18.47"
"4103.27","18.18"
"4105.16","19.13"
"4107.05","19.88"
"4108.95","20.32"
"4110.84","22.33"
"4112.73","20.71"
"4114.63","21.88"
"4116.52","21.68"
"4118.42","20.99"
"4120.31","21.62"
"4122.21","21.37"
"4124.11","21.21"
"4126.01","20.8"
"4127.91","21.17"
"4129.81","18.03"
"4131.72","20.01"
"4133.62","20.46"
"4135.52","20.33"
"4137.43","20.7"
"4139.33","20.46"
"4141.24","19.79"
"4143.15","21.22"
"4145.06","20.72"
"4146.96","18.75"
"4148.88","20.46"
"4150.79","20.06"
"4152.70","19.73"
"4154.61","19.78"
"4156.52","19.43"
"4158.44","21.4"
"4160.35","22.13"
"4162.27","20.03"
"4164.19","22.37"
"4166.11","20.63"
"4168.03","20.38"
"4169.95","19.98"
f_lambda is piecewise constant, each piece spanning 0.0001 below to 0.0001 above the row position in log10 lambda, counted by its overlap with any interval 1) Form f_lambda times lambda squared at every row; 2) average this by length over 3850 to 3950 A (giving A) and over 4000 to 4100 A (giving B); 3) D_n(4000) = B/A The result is 1.89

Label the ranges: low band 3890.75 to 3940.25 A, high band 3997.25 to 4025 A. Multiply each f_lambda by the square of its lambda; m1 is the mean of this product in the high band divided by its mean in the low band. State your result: 1.88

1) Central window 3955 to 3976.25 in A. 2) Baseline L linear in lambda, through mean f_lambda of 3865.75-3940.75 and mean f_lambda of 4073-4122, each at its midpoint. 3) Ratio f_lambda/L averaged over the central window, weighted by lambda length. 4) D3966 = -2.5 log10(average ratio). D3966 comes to 0.312 mag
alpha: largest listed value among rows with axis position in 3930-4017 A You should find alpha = 25.14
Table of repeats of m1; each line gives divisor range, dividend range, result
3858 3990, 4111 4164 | 1.81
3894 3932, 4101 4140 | 1.67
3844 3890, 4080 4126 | 2.04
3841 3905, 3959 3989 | 1.16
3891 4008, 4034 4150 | 1.54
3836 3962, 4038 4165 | 1.86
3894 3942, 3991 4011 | 1.77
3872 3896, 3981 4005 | 1.78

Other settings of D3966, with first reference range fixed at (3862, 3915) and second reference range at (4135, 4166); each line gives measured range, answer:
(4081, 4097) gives -0.14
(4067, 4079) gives -0.13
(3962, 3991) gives 0.13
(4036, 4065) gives -0.17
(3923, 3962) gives 0.24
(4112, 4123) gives -0.10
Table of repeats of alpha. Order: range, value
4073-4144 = 22.81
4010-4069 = 24.48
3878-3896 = 13.61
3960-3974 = 11.47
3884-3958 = 18.51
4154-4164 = 22.13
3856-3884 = 14.04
